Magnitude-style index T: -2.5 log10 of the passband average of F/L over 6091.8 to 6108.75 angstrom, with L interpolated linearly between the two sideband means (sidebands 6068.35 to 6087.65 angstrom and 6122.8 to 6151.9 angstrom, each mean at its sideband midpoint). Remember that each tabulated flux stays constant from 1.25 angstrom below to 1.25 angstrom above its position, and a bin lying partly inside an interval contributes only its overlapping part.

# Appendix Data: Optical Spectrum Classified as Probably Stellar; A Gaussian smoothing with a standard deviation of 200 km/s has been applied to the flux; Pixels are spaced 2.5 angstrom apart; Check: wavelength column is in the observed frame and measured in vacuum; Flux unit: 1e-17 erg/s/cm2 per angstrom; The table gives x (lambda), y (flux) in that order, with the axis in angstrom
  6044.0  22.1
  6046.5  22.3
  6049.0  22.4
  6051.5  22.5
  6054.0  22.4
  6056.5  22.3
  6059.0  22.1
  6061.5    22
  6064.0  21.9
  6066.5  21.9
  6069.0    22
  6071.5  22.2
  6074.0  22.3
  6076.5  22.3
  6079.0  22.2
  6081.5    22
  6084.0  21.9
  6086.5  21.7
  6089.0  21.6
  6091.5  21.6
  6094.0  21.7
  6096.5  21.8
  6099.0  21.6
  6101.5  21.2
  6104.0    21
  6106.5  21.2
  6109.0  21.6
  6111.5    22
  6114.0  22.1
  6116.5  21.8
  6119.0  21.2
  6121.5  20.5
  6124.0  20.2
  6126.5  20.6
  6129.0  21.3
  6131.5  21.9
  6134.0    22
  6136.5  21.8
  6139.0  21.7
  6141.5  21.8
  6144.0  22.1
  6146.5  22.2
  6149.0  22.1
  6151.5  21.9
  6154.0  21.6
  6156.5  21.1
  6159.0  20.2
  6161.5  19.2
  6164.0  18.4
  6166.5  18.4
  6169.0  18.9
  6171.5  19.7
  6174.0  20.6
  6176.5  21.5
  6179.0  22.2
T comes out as 0.02 mag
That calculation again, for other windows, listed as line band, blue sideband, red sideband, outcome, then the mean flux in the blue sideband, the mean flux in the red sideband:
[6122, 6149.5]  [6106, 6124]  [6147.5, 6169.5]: -0.04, 21.4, 20.3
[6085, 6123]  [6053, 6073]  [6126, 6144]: 0.02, 22.1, 21.7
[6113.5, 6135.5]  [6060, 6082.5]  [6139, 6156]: 0.03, 22.1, 21.9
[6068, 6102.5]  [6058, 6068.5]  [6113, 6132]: -0.01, 22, 21.2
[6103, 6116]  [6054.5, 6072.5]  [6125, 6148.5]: 0.01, 22.1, 21.7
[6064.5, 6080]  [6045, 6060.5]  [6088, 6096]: -0.01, 22.3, 21.6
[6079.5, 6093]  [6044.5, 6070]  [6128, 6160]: 0.01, 22.2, 21.7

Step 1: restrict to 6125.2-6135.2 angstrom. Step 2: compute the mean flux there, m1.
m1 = 21.4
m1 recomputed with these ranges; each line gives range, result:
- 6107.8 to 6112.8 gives 21.8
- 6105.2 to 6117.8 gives 21.7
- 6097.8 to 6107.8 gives 21.2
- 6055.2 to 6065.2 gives 22.1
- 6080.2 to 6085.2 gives 22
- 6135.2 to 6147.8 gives 21.9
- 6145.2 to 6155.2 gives 22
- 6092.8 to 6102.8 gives 21.6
